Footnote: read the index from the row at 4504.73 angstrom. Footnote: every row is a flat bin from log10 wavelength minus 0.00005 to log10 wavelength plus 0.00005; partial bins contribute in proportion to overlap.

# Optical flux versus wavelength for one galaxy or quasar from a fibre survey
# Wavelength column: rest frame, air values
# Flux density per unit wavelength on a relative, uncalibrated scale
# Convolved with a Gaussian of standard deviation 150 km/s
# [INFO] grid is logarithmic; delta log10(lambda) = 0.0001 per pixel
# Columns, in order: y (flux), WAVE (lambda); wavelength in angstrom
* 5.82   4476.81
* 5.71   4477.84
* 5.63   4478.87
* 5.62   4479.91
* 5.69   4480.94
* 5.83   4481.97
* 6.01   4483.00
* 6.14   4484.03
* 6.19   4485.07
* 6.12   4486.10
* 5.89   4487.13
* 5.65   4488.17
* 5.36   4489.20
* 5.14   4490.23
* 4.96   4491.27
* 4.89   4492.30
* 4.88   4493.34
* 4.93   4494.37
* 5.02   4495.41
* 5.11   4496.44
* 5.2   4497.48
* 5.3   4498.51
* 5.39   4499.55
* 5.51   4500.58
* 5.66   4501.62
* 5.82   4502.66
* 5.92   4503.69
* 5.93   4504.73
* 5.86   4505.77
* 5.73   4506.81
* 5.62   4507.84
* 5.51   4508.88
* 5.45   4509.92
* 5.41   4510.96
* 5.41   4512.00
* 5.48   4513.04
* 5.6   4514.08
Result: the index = 5.93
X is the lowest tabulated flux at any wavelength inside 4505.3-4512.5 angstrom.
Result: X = 5.41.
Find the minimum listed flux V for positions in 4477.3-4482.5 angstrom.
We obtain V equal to 5.62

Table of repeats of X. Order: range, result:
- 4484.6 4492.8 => 4.89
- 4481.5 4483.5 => 5.83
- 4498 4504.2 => 5.3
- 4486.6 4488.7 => 5.65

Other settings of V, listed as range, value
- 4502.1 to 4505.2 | 5.82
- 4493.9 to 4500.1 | 4.93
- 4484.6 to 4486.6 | 6.12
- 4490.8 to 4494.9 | 4.88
